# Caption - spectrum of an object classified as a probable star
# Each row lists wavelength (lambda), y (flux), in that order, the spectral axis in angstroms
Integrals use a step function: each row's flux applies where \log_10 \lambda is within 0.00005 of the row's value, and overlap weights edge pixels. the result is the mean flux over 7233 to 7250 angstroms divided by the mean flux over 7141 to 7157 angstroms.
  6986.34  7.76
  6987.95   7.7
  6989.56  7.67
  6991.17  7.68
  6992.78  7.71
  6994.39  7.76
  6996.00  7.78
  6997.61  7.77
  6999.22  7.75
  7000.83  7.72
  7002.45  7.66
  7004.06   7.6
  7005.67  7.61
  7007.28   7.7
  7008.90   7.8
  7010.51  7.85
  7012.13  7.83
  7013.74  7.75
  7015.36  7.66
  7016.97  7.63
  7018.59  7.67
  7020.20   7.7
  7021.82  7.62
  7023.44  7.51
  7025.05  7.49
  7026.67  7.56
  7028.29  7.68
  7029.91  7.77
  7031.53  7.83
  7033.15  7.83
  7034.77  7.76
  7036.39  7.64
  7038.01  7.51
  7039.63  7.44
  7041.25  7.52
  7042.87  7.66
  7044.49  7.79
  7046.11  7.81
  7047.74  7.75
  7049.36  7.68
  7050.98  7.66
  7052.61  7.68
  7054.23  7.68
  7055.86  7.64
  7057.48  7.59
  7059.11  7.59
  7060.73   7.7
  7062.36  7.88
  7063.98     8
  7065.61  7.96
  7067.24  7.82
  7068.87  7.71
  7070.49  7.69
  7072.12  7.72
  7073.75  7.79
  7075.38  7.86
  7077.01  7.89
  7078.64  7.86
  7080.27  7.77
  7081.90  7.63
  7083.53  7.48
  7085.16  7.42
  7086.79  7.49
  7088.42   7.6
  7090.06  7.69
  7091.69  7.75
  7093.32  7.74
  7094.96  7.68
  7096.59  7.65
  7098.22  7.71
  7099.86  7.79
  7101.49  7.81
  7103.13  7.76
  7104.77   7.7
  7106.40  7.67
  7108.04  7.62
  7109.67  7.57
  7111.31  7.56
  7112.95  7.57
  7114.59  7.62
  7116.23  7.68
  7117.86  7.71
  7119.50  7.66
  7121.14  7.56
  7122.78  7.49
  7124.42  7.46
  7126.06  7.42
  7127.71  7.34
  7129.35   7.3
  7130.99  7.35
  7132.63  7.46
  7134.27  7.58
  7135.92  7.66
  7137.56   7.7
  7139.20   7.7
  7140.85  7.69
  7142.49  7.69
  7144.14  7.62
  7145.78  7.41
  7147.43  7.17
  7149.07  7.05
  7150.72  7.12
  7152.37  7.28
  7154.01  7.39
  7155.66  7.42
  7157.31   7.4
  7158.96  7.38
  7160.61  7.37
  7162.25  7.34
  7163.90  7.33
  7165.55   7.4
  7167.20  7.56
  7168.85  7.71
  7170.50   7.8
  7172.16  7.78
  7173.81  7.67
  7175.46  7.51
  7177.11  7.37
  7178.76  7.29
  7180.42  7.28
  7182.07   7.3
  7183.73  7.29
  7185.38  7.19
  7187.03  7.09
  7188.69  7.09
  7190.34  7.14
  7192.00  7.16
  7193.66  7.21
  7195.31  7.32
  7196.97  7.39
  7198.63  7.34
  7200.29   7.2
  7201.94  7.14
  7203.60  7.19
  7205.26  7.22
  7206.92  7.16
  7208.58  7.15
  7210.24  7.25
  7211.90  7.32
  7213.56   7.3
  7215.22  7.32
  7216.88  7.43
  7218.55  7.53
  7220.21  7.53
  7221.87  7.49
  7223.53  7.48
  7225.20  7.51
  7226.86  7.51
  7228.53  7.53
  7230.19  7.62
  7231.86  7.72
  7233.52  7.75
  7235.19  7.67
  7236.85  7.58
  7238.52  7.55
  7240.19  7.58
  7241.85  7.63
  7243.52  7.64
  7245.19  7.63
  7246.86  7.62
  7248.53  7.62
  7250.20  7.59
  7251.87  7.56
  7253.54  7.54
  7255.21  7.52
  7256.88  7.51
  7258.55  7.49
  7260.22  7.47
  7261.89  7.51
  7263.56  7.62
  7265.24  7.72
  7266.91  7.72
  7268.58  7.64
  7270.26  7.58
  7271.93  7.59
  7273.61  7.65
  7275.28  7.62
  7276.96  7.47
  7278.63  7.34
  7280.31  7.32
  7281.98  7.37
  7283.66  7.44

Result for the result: 1.03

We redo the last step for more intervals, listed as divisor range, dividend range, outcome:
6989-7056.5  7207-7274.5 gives 0.98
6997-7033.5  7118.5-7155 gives 0.97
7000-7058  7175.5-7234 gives 0.96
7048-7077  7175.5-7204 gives 0.93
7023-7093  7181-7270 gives 0.97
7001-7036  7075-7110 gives 1.00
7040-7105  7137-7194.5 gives 0.96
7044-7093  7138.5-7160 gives 0.96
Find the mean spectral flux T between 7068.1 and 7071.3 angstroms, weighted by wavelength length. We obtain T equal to 7.72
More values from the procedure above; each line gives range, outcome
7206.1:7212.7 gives 7.22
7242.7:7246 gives 7.63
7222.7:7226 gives 7.48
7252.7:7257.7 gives 7.53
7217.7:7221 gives 7.52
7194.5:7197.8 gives 7.35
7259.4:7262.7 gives 7.49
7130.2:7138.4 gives 7.56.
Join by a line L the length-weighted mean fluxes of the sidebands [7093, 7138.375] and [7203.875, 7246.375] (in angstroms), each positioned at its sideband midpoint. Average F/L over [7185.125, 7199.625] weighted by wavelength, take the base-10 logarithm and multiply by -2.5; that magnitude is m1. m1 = 0.04 mag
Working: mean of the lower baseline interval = 7.6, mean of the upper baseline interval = 7.48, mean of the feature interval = 7.21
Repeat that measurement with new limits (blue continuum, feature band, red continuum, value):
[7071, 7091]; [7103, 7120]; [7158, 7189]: -0.01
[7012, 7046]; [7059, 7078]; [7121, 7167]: -0.03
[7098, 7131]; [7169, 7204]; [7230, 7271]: 0.04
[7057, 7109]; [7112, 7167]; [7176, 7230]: 0.01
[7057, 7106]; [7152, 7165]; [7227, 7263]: 0.04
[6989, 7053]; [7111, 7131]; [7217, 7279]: 0.02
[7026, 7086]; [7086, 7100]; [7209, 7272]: 0.00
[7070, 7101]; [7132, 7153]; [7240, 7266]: 0.03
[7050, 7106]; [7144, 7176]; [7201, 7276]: 0.03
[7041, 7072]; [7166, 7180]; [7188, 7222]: -0.03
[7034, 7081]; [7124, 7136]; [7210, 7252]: 0.03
